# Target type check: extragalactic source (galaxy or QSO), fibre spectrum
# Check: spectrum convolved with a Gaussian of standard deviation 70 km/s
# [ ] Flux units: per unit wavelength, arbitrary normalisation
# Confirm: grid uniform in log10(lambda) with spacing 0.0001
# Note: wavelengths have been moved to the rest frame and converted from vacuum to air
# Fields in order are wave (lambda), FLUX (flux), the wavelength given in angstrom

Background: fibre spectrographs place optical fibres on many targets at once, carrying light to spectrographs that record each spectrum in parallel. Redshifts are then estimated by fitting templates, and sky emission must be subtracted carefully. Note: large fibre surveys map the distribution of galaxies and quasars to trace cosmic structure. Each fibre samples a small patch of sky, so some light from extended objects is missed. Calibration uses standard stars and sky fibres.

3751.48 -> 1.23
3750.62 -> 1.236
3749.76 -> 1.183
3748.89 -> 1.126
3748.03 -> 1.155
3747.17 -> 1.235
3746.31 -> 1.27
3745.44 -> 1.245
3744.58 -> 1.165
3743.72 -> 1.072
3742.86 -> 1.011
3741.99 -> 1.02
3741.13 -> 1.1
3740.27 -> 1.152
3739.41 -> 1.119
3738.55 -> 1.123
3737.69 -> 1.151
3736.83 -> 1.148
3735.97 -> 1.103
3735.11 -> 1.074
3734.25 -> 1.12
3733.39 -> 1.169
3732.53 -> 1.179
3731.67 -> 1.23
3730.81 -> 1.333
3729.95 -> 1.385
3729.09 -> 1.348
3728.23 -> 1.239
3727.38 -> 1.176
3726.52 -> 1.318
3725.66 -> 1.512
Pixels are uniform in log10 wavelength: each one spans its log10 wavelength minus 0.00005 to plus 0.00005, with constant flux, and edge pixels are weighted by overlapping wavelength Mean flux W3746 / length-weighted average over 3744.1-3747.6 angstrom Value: 1.23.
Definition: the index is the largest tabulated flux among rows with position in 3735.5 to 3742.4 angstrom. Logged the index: 1.152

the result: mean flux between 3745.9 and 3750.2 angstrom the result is 1.2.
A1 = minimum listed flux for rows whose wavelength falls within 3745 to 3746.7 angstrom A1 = 1.245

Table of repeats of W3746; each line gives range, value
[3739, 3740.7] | 1.14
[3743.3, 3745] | 1.12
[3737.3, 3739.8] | 1.13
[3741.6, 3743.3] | 1.01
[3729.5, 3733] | 1.28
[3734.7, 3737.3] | 1.11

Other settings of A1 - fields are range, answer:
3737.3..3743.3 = 1.011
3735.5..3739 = 1.103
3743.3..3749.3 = 1.072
